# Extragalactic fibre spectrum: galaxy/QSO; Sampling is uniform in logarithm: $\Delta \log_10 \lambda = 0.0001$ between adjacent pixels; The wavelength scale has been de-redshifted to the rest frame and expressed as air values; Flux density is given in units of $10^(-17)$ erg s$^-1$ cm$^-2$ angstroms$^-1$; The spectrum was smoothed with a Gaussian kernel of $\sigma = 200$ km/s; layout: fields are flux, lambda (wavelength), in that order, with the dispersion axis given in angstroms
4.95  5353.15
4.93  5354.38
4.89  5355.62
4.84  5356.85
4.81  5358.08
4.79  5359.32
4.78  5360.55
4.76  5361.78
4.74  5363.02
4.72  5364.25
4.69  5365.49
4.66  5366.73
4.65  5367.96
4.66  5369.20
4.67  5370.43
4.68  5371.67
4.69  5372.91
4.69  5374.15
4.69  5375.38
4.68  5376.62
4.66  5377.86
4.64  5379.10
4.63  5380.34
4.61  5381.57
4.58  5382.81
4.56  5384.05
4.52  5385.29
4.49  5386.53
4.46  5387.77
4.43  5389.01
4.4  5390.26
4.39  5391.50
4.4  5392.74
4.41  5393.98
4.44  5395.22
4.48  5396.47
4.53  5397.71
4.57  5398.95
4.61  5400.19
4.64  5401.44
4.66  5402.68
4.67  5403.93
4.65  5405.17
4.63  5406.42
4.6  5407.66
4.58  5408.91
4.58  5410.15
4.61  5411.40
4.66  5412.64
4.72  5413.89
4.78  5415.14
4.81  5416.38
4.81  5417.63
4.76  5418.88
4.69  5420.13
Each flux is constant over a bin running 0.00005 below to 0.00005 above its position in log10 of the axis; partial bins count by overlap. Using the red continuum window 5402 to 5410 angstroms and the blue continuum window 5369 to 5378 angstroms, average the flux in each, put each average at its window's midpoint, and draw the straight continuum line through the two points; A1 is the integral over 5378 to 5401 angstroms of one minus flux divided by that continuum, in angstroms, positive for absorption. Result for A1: 0.7 angstroms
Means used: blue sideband 4.68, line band 4.51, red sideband 4.63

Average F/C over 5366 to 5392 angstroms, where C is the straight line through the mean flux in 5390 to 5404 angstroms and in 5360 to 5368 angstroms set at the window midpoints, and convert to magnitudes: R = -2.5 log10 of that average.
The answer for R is 0.01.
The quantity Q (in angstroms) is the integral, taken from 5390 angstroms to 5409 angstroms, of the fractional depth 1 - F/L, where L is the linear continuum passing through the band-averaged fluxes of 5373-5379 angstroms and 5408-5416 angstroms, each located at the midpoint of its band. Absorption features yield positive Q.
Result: 0.5 angstroms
